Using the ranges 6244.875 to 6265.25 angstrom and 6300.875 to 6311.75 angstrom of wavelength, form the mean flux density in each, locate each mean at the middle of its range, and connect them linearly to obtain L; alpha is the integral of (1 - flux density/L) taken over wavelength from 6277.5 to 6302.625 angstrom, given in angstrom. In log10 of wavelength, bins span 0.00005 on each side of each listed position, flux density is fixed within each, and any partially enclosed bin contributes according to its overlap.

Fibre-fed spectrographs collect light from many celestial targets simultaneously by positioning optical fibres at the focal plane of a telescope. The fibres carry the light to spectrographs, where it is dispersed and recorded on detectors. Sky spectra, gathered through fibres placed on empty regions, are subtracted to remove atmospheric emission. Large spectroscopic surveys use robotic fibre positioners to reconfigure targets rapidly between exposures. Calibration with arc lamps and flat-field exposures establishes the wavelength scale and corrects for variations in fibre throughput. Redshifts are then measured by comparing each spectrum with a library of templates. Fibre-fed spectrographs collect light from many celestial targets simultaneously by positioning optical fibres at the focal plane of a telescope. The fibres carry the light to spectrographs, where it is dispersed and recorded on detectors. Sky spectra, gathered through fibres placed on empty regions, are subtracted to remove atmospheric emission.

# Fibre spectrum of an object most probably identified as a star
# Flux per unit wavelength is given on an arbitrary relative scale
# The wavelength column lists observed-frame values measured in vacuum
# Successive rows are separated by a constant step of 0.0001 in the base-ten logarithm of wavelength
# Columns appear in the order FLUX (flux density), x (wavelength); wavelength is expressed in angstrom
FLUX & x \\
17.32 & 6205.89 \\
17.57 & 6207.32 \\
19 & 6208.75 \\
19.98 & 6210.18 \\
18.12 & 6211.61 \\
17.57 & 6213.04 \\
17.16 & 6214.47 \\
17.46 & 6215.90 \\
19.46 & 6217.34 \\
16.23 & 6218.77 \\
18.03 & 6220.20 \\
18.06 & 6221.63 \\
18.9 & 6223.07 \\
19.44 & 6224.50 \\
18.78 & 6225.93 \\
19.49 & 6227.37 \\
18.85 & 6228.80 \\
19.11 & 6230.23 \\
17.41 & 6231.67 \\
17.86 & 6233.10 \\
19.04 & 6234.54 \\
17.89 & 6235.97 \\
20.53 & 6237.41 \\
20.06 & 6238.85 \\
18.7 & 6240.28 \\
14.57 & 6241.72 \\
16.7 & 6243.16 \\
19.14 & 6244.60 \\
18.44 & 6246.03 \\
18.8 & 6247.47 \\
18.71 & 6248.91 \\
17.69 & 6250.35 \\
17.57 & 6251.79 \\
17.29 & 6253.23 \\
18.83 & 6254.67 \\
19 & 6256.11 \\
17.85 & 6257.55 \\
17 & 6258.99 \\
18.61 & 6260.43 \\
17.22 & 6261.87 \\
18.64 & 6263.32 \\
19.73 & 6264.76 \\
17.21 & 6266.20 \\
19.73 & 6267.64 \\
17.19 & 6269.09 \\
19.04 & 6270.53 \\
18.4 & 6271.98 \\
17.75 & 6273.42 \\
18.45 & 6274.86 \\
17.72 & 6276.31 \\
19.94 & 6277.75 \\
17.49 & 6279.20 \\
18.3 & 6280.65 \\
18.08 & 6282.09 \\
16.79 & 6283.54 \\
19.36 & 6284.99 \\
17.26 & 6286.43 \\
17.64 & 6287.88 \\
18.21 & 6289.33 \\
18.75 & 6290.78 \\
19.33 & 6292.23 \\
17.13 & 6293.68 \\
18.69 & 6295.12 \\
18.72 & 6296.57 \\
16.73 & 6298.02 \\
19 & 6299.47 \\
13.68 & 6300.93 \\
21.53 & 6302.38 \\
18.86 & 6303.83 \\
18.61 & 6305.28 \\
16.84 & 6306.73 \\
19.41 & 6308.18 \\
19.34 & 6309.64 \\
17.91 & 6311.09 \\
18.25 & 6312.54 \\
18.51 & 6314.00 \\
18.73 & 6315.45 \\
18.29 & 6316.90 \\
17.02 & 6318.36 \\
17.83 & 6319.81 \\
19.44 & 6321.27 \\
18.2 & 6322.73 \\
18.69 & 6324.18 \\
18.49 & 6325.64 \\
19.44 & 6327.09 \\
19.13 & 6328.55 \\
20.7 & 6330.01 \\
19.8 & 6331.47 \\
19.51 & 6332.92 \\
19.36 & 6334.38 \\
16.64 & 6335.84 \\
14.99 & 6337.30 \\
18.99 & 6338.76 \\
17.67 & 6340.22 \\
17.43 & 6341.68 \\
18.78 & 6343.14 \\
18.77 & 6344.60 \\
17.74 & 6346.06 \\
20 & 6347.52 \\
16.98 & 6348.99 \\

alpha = 0.6 angstrom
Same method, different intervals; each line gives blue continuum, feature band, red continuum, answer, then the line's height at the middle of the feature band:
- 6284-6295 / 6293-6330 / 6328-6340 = 0.1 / 18.4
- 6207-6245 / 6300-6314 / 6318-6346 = 0.1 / 18.4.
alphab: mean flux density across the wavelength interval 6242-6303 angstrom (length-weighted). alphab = 18.1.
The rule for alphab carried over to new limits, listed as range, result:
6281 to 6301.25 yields 17.9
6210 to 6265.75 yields 18.3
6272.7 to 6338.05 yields 18.3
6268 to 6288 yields 18.1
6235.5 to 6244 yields 18.1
